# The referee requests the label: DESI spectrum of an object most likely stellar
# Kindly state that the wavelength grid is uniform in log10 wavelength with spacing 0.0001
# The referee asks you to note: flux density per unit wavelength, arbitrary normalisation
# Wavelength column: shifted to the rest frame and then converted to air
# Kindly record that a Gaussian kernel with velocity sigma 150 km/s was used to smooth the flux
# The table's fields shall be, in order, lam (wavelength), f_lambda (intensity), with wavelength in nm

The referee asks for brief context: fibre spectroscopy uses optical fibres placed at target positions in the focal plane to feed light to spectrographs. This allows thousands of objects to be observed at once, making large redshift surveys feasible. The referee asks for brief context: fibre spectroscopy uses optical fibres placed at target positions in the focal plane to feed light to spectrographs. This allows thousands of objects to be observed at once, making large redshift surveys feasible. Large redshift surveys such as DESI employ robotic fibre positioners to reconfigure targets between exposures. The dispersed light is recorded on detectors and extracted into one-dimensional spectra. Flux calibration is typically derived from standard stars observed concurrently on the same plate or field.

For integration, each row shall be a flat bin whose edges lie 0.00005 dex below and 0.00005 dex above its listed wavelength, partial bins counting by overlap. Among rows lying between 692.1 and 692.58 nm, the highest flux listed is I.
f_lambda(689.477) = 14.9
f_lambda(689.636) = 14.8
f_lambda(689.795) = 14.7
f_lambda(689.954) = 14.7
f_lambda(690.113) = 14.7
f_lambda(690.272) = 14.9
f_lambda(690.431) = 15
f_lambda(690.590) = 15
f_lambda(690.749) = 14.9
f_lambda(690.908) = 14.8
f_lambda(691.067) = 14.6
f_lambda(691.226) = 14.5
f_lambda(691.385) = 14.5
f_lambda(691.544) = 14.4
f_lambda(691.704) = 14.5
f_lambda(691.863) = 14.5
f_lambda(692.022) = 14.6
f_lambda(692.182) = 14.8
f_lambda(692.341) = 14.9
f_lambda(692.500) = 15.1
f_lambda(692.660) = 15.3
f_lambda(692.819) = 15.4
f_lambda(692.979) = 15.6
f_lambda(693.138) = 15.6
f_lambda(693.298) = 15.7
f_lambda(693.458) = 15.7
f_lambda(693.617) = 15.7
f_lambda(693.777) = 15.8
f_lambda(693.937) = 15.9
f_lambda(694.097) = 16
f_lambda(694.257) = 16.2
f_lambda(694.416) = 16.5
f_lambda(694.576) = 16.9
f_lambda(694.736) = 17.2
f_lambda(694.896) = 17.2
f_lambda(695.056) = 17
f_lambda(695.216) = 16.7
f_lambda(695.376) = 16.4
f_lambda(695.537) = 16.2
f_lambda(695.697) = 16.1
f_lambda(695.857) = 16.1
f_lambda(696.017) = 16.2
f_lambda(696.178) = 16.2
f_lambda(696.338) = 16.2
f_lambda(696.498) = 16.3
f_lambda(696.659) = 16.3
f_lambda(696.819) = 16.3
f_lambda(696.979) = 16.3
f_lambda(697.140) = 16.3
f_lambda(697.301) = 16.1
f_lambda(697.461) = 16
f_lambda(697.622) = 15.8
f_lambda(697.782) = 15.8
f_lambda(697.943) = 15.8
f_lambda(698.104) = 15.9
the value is 15.1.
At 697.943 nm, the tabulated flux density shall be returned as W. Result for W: 15.8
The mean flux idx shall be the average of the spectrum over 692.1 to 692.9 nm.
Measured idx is 15.1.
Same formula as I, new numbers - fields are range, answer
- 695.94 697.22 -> 16.3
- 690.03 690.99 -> 15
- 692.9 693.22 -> 15.6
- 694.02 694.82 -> 17.2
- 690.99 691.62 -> 14.6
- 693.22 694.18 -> 16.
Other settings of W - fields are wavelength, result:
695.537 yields 16.2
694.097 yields 16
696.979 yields 16.3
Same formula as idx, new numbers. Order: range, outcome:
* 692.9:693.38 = 15.6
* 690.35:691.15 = 14.9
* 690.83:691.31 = 14.6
